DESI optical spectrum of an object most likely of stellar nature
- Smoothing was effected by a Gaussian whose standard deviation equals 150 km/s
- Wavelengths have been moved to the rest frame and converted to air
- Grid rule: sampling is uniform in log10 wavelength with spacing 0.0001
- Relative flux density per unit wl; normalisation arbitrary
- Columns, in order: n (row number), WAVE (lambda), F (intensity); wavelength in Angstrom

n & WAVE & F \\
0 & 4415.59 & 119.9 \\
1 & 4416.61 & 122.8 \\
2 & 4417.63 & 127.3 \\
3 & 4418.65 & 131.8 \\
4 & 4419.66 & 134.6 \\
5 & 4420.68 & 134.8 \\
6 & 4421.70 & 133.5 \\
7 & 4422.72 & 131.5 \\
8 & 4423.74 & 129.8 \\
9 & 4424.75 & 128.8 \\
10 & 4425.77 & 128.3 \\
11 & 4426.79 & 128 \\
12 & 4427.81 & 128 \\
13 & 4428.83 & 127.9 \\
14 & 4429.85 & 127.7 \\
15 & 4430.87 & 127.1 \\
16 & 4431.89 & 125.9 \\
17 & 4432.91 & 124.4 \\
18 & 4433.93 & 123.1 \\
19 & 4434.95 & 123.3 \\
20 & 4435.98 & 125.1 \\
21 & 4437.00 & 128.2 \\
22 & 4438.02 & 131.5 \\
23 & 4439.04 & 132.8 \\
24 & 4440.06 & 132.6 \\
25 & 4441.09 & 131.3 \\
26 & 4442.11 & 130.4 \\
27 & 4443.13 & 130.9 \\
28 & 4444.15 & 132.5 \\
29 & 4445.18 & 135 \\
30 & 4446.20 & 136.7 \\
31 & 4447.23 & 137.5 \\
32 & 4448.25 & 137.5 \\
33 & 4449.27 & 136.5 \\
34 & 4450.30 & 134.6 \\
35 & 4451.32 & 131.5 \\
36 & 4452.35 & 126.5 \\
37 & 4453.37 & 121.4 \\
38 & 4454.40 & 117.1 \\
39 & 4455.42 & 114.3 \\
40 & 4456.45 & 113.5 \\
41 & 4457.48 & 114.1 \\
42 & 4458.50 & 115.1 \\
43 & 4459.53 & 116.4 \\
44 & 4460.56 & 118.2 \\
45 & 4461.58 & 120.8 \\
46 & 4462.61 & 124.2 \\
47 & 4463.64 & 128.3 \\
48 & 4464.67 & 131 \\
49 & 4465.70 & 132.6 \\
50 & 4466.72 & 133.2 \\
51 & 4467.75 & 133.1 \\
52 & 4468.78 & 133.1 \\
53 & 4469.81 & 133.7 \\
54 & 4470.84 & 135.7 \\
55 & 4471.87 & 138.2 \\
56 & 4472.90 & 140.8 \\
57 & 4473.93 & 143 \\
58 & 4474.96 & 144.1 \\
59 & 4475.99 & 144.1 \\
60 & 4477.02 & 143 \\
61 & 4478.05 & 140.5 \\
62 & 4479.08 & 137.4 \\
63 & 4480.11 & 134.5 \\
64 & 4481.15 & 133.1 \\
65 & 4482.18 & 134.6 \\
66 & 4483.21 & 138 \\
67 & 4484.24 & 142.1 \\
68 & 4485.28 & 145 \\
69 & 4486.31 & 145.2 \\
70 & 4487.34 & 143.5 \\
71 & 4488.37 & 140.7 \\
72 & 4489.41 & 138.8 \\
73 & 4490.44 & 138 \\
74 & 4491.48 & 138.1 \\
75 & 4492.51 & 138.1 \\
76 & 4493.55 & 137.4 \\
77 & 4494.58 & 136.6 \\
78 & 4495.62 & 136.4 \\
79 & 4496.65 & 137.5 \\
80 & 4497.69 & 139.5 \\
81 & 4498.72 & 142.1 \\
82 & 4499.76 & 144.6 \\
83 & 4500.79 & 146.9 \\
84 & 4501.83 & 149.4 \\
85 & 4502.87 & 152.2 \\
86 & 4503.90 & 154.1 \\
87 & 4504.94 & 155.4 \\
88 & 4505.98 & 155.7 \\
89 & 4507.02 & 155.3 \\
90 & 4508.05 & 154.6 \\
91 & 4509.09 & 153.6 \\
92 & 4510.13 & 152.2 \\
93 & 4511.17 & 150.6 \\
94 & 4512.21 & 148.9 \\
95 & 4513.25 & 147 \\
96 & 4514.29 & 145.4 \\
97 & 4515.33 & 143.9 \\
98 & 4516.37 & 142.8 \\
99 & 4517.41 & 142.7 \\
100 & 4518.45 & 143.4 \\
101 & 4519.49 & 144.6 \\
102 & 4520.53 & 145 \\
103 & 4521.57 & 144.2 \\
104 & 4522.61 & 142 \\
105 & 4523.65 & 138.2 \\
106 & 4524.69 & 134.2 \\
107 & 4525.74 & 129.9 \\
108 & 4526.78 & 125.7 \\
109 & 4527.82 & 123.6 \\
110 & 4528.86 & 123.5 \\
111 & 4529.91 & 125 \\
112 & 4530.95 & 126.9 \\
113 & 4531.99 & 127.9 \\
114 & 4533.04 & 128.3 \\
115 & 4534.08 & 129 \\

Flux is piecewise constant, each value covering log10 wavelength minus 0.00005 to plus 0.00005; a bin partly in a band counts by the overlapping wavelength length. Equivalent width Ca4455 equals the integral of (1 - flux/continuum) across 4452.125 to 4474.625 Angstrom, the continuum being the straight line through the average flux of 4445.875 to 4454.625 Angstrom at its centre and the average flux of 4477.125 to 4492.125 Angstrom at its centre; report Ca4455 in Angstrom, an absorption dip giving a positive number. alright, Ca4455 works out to 1.3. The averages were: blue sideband 131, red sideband 139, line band 127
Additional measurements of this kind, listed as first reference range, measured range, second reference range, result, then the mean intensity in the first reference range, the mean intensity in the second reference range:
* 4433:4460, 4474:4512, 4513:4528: -2.4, 127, 140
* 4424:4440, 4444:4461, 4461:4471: 0.5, 128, 130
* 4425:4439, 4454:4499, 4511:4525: 0.7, 127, 144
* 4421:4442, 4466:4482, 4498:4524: 0.1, 129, 148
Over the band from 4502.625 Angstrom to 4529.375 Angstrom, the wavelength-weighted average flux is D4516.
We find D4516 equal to 144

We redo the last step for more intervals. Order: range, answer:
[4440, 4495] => 133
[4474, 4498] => 139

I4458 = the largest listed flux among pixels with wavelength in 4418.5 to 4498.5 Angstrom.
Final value 145.2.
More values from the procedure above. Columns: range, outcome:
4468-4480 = 144.1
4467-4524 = 155.7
